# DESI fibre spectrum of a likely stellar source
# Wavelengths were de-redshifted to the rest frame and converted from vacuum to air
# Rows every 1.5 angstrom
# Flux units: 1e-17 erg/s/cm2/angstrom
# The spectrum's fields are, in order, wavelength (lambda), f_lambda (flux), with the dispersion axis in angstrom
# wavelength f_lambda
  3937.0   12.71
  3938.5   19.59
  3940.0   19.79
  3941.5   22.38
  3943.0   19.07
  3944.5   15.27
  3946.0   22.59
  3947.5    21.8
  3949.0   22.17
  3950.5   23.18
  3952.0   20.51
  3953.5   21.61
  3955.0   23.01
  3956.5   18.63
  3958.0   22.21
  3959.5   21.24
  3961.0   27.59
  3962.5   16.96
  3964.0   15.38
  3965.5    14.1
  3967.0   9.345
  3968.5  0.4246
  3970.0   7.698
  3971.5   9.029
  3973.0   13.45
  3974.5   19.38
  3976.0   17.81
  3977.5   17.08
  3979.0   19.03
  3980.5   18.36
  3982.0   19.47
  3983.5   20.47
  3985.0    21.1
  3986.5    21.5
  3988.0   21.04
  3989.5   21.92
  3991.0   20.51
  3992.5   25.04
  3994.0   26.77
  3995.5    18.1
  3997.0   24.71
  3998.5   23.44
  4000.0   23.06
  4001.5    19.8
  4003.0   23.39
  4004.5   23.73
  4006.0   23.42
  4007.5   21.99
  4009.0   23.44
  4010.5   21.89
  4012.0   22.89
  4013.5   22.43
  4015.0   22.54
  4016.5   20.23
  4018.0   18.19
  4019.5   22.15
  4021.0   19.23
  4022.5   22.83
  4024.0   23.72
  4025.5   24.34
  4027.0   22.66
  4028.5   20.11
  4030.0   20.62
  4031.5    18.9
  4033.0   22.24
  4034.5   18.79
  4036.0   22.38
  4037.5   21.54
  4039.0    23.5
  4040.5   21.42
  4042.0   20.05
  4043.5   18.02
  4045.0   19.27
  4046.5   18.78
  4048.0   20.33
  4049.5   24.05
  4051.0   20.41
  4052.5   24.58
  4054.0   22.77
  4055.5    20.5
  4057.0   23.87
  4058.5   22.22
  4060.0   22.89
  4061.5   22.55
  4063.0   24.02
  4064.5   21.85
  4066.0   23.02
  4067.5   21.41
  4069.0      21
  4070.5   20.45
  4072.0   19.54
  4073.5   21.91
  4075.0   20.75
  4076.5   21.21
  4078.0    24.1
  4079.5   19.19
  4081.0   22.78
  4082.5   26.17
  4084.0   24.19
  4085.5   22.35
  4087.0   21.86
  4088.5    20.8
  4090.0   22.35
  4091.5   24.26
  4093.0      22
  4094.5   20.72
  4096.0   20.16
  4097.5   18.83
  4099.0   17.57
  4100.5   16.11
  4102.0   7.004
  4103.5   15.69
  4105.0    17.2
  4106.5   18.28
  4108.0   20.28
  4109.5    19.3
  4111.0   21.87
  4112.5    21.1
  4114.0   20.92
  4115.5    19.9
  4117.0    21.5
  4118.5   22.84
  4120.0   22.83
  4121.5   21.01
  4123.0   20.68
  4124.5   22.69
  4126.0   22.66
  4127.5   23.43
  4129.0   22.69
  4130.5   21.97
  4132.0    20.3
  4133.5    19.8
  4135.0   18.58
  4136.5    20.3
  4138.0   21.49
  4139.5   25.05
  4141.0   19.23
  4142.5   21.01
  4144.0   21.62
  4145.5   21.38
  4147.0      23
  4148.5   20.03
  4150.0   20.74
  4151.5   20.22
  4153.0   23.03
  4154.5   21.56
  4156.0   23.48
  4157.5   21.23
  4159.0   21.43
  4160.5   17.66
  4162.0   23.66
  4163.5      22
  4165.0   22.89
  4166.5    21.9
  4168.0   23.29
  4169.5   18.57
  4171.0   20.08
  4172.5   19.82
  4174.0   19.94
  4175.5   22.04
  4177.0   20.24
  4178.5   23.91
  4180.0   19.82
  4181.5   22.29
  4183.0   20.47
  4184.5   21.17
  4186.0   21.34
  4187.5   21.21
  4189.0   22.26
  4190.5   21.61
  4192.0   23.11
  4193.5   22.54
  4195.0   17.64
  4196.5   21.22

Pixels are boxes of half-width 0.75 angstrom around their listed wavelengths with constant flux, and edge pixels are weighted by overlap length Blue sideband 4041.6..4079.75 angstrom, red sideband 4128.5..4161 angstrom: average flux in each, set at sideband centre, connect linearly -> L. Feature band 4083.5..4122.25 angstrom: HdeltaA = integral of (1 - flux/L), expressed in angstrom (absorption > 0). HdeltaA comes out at 2.5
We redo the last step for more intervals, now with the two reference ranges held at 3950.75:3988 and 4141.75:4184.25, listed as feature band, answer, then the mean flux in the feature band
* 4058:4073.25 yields -2.0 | 21.9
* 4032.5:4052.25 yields -2.1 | 20.9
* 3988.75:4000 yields -3.1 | 22.9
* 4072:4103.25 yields -1.3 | 20.6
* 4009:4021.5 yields -2.0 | 21.4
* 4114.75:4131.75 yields -1.2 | 22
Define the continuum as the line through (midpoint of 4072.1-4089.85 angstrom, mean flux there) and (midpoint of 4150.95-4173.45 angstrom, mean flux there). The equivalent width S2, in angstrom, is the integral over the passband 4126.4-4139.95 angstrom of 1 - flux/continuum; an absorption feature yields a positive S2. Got 0.1 angstrom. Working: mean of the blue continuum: 22.2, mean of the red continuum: 21.4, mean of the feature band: 21.5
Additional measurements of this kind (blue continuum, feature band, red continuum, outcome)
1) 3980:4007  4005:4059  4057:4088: 1.32 angstrom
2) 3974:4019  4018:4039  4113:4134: 0.04 angstrom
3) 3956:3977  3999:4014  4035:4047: -3.73 angstrom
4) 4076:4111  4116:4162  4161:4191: -1.44 angstrom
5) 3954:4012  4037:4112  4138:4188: -1.85 angstrom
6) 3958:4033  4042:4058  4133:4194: -0.67 angstrom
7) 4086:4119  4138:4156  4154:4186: -0.78 angstrom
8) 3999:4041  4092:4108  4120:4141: 2.98 angstrom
